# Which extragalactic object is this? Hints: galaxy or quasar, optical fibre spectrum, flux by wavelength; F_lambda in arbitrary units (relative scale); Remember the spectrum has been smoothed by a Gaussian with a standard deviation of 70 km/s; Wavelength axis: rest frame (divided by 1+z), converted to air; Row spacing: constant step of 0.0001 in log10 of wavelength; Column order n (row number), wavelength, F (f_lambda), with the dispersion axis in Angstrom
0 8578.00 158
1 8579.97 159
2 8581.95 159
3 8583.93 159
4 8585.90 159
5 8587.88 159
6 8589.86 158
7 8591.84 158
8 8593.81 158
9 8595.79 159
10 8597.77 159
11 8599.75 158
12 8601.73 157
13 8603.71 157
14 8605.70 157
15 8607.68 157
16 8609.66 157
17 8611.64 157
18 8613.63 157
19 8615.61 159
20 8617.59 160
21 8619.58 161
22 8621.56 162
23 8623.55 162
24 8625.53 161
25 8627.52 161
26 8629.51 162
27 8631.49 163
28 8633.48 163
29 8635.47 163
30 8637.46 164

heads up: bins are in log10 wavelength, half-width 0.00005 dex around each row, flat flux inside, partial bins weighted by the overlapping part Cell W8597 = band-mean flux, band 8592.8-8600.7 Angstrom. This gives 159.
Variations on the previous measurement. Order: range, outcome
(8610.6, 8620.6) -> 159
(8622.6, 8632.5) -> 162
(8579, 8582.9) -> 159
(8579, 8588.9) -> 159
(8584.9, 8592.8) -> 158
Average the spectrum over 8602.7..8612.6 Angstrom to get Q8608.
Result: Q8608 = 157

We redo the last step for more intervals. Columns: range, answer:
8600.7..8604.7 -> 157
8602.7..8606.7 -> 157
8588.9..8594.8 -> 158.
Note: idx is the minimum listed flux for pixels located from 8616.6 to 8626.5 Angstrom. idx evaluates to 160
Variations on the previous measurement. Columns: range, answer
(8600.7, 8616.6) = 157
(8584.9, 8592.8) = 158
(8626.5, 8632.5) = 161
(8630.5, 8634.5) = 163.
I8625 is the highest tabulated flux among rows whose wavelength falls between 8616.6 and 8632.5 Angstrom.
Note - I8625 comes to 163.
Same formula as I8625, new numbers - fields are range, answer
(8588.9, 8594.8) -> 158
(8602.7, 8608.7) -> 157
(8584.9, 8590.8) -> 159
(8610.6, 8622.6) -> 162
